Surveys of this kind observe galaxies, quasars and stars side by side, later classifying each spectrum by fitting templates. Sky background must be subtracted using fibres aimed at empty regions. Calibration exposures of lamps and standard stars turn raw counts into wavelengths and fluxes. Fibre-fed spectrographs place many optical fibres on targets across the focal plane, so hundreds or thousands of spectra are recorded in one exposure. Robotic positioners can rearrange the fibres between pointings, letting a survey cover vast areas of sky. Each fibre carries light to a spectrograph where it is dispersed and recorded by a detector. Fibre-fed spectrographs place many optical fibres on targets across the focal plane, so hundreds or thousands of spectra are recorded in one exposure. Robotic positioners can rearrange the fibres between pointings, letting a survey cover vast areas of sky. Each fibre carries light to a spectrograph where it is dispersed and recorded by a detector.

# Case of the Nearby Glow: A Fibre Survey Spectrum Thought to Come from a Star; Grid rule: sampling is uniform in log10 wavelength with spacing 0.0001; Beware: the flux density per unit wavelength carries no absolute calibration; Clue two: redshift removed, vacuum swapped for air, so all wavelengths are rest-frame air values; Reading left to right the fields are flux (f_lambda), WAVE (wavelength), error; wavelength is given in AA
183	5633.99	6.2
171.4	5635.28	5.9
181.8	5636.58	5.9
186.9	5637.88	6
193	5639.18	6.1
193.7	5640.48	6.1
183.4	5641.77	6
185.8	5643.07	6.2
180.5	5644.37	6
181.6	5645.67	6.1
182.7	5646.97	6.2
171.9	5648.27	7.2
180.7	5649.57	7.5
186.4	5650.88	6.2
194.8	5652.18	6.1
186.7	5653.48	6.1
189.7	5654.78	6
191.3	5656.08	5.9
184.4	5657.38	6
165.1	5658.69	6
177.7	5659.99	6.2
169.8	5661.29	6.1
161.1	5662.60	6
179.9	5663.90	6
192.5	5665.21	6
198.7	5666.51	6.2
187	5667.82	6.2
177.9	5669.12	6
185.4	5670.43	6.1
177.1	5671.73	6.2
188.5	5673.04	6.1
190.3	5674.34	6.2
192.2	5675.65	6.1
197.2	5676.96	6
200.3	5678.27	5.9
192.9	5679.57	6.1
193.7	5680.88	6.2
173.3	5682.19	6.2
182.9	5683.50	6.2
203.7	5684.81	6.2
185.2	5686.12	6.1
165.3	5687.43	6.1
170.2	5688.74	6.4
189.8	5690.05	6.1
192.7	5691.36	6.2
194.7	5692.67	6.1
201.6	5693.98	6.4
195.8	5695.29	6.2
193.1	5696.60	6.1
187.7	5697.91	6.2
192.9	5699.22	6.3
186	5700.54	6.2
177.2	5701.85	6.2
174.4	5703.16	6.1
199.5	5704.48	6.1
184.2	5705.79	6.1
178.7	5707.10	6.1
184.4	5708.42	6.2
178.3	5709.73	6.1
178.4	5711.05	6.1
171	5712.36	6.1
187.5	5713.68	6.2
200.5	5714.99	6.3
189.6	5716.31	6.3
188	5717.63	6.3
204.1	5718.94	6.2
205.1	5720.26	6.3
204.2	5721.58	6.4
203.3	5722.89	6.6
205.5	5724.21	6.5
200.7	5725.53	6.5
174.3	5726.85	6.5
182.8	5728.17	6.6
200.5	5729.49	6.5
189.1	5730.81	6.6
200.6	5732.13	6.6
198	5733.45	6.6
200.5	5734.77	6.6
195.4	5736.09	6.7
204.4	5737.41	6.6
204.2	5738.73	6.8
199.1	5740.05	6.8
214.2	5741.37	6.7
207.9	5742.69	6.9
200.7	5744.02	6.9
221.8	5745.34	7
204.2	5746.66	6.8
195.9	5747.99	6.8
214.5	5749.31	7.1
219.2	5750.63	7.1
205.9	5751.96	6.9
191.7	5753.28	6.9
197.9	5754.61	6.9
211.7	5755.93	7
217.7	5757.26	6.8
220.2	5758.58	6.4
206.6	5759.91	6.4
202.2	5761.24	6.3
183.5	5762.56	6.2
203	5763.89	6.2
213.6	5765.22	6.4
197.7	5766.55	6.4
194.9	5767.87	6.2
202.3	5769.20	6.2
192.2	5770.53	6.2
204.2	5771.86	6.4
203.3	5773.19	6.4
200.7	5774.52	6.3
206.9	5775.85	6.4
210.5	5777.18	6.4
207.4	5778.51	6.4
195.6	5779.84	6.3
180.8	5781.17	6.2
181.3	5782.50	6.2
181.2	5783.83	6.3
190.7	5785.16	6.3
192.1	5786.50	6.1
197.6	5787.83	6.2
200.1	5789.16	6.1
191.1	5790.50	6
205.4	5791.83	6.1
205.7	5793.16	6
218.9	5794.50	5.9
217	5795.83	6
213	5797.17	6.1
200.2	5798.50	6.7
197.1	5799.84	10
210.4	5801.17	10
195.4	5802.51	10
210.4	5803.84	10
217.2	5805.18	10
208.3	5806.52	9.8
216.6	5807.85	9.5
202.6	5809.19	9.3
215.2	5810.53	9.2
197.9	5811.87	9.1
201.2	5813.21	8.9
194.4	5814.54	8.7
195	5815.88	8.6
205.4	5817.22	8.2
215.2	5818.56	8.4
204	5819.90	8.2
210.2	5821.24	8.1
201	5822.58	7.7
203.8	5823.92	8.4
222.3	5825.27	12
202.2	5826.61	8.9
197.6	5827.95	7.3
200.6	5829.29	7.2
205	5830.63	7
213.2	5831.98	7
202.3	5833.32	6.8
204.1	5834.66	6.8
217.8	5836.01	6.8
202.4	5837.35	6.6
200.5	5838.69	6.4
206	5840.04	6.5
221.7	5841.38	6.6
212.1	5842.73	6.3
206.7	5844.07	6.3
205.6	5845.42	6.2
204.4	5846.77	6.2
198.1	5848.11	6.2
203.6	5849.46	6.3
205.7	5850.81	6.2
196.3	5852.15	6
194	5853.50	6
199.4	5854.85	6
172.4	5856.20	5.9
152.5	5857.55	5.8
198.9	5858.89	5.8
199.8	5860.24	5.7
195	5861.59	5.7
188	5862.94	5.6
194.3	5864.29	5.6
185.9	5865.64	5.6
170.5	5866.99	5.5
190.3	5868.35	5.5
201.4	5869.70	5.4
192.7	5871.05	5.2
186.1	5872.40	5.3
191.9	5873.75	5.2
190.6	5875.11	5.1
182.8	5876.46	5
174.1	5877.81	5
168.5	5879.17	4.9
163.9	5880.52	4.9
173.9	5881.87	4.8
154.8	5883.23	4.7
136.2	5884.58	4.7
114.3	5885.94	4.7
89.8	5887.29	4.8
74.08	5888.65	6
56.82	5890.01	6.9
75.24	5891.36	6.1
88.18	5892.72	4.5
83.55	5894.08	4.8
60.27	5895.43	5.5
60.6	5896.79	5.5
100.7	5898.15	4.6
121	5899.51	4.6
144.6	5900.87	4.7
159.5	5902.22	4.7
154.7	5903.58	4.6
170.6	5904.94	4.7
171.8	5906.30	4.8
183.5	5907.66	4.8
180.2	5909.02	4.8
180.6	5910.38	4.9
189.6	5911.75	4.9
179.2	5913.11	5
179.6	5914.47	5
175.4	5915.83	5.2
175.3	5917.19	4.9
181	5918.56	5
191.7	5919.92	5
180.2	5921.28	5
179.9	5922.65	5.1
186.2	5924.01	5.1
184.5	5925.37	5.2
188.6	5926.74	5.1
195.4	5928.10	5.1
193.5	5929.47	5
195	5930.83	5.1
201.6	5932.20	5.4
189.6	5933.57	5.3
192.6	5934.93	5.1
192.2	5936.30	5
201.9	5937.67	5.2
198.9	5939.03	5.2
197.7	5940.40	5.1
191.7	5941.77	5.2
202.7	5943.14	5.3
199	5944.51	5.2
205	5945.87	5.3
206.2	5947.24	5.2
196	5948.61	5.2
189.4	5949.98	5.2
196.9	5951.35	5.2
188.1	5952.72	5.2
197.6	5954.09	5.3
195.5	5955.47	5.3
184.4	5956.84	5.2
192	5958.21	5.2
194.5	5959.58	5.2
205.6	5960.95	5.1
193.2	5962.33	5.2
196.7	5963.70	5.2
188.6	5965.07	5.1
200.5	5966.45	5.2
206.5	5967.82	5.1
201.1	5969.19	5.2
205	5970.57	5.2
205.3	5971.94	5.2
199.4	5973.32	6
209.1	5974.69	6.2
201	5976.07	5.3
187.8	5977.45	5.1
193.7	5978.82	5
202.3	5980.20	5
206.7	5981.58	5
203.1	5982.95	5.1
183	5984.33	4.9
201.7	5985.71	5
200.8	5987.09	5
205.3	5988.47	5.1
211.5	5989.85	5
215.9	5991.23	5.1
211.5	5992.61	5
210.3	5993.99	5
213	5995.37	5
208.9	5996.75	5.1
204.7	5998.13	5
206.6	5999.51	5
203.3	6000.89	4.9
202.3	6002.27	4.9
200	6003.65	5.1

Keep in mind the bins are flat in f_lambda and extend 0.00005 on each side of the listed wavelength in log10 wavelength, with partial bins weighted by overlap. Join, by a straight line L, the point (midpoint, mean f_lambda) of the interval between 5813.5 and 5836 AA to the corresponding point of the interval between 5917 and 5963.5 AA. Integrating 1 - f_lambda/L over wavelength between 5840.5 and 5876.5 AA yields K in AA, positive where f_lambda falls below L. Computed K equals 1.3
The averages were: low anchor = 205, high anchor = 193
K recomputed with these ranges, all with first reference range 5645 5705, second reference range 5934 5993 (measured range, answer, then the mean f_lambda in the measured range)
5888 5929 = 10.0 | 149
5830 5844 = -1.1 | 208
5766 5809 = -2.4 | 202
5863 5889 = 3.8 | 167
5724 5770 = -3.2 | 202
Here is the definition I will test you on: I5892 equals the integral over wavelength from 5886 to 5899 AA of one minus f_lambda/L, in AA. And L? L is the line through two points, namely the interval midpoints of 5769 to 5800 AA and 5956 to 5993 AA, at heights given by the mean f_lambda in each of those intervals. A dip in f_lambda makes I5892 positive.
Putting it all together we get 7.9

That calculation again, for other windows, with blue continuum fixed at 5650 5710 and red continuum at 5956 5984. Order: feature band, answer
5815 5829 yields -0.96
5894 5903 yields 4.11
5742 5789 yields -2.96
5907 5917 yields 0.78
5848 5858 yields 0.15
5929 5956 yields 0.12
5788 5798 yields -0.83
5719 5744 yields -1.51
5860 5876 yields 0.33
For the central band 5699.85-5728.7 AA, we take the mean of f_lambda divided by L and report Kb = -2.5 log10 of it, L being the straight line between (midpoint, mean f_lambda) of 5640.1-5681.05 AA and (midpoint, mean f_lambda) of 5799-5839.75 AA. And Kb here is 0.02 mag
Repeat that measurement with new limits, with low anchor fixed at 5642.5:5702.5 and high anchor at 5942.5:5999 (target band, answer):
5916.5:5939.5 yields 0.048 mag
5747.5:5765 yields -0.088 mag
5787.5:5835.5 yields -0.071 mag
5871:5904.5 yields 0.438 mag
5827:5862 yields -0.036 mag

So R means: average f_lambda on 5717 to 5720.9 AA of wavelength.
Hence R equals 199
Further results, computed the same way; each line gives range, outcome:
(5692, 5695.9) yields 198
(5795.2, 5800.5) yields 207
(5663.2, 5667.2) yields 190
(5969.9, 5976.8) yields 204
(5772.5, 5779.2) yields 206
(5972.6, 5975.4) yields 204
